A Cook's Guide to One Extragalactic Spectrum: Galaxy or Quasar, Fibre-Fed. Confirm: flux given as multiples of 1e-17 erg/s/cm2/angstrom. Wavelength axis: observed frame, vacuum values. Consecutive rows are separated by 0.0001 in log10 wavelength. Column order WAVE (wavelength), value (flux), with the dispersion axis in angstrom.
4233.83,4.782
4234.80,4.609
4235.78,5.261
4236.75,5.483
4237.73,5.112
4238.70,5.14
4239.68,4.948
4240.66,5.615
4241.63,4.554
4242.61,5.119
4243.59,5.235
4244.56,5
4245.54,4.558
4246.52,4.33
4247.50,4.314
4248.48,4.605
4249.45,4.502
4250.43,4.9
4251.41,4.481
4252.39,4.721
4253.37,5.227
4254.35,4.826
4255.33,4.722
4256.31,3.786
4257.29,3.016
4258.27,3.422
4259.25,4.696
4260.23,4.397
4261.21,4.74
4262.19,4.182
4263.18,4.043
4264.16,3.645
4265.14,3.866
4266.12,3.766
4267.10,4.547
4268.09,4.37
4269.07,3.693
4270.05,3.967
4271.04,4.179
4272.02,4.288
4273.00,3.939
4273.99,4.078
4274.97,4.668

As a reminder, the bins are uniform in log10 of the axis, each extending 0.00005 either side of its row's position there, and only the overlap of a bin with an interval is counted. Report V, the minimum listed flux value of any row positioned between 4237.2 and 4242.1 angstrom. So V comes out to 4.554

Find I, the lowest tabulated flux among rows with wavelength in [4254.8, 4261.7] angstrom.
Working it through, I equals 3.016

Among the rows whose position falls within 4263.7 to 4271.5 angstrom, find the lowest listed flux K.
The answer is 3.645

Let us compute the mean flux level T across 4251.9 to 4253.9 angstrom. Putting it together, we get 4.97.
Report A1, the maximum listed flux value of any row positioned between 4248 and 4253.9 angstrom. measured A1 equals 5.227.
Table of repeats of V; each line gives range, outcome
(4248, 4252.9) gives 4.481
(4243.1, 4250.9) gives 4.314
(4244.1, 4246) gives 4.558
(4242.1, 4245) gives 5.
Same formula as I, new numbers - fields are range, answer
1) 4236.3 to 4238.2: 5.112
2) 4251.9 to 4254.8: 4.721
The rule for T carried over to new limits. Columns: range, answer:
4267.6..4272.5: 4.1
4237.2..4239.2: 5.13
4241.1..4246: 4.91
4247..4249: 4.47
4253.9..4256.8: 4.44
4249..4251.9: 4.62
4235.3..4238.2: 5.29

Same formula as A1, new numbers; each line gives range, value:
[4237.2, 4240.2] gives 5.14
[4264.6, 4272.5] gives 4.547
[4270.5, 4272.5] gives 4.288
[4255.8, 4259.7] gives 4.696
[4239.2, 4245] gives 5.615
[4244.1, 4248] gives 5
